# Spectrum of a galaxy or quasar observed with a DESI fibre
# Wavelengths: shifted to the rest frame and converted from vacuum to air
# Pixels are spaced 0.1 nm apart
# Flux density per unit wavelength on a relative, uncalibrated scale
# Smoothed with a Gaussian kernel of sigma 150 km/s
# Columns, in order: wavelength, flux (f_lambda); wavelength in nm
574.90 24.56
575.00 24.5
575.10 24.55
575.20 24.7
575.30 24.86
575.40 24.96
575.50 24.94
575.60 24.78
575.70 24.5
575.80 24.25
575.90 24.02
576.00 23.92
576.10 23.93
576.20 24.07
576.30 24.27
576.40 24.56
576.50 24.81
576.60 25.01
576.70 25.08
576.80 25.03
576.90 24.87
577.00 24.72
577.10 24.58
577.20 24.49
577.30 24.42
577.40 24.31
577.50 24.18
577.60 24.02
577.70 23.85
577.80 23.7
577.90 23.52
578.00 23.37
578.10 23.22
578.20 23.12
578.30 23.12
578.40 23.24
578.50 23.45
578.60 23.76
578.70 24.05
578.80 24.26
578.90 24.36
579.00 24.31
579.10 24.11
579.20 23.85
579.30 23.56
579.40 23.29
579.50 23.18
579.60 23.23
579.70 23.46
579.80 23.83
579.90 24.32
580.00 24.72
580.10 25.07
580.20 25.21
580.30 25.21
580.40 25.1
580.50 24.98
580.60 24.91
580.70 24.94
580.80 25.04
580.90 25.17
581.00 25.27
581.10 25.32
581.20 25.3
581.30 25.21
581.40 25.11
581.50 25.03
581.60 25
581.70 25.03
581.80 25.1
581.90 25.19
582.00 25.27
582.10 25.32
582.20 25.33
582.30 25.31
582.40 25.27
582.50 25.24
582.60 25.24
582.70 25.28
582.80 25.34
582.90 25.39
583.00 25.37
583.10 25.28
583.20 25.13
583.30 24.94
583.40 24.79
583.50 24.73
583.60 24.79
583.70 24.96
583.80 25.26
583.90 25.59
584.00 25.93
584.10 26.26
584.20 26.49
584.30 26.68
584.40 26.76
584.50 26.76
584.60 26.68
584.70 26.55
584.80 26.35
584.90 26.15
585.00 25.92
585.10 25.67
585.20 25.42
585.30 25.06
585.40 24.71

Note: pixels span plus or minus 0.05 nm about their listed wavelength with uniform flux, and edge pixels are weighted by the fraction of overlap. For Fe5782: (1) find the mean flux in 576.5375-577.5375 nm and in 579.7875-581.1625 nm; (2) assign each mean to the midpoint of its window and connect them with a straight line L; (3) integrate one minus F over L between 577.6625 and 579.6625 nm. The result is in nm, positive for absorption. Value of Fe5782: 0.10 nm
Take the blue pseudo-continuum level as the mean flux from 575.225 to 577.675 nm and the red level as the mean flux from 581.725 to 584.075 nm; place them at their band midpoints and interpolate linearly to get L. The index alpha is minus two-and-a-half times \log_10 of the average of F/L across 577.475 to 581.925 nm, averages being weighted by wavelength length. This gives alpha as 0.025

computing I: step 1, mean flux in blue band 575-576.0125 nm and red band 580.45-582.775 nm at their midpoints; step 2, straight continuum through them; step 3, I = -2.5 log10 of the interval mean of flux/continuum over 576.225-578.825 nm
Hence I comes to 0.03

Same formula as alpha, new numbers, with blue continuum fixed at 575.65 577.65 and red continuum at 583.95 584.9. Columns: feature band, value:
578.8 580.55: 0.04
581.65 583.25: 0.03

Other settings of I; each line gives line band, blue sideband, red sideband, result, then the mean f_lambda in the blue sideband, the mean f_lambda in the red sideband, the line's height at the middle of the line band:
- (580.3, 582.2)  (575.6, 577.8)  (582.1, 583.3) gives 0.00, 24.4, 25.3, 25.1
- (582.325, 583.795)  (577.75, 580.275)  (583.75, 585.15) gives 0.02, 23.8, 26.2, 25.6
